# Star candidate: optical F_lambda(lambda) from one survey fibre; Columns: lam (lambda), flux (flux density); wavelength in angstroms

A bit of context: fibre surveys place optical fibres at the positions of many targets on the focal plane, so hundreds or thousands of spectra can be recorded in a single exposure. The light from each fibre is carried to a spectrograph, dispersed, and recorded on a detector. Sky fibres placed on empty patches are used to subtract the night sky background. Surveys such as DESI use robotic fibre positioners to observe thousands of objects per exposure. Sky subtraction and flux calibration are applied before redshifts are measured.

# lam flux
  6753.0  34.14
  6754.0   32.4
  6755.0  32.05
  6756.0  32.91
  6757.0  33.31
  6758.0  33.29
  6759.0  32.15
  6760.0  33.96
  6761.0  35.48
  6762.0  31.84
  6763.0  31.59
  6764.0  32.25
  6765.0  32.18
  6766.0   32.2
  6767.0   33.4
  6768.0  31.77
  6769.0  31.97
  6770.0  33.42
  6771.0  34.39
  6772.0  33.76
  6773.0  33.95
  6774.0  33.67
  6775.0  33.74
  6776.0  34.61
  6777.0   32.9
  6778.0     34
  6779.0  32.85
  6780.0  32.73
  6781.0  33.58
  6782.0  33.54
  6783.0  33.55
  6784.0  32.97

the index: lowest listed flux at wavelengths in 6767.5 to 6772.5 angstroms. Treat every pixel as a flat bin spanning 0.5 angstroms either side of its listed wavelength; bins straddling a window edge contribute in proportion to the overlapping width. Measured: 31.77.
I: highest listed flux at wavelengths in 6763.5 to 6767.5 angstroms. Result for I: 33.4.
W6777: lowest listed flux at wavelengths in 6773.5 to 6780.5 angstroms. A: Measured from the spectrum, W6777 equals 32.73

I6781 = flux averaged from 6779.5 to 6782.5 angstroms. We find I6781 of 33.3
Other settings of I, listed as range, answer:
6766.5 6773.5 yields 34.39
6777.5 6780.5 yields 34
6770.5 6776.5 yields 34.61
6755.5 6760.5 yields 33.96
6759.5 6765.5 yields 35.48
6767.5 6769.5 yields 31.97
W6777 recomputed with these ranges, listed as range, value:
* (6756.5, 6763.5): 31.59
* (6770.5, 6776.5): 33.67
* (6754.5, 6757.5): 32.05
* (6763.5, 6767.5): 32.18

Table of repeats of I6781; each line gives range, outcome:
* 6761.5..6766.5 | 32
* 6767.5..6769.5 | 31.9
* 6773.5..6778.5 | 33.8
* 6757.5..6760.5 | 33.1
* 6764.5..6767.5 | 32.6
